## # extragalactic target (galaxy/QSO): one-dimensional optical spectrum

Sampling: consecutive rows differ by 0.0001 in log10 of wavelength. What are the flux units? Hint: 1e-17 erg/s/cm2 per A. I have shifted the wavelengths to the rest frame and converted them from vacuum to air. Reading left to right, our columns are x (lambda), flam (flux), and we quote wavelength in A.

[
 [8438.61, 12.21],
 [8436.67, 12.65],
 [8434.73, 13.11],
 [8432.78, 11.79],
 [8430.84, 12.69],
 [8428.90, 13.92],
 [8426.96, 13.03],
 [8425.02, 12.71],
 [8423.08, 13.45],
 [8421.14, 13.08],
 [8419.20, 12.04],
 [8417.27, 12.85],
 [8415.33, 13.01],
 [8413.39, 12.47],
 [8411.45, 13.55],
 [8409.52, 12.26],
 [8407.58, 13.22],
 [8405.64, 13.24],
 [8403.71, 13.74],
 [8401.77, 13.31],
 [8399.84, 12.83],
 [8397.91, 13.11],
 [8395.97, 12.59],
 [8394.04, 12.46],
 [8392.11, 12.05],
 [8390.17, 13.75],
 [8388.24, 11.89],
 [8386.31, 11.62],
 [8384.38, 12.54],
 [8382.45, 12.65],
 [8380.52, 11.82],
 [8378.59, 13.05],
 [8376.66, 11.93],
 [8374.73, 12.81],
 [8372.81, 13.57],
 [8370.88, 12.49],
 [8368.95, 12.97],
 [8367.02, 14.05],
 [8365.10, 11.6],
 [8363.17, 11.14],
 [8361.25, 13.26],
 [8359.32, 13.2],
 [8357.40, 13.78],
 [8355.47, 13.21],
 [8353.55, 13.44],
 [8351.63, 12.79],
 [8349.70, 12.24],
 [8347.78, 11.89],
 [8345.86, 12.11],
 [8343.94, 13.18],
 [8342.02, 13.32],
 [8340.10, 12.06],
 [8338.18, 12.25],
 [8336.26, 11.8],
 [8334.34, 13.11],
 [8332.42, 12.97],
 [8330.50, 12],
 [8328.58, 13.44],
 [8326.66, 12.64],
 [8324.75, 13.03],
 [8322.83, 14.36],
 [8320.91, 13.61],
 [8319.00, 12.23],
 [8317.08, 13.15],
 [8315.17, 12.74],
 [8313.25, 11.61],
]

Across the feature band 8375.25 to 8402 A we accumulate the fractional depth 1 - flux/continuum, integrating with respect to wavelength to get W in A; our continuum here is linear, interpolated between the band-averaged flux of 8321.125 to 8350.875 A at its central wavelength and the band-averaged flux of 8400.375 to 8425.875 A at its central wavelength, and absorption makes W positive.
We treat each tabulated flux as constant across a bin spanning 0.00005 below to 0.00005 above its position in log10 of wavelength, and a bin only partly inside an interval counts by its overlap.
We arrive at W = 0.8 A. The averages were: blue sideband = 12.7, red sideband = 13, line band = 12.5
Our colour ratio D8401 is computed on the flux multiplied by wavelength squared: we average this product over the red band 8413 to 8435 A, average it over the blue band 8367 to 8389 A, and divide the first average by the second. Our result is 1.0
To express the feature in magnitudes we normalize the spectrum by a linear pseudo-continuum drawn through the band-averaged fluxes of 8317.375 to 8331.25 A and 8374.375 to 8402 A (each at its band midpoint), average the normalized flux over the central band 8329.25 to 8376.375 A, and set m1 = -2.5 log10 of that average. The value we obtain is 0.010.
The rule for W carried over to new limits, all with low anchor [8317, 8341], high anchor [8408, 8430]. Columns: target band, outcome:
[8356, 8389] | 0.65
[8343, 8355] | 0.19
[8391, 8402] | 0.18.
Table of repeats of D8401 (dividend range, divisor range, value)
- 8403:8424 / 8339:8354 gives 1.05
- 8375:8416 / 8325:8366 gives 1.02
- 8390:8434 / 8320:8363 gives 1.02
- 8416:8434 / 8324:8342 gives 1.04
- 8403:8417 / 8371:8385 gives 1.04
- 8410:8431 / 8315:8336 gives 1.02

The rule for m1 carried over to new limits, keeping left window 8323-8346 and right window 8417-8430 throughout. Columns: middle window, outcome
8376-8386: 0.045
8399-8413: -0.014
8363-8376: 0.010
